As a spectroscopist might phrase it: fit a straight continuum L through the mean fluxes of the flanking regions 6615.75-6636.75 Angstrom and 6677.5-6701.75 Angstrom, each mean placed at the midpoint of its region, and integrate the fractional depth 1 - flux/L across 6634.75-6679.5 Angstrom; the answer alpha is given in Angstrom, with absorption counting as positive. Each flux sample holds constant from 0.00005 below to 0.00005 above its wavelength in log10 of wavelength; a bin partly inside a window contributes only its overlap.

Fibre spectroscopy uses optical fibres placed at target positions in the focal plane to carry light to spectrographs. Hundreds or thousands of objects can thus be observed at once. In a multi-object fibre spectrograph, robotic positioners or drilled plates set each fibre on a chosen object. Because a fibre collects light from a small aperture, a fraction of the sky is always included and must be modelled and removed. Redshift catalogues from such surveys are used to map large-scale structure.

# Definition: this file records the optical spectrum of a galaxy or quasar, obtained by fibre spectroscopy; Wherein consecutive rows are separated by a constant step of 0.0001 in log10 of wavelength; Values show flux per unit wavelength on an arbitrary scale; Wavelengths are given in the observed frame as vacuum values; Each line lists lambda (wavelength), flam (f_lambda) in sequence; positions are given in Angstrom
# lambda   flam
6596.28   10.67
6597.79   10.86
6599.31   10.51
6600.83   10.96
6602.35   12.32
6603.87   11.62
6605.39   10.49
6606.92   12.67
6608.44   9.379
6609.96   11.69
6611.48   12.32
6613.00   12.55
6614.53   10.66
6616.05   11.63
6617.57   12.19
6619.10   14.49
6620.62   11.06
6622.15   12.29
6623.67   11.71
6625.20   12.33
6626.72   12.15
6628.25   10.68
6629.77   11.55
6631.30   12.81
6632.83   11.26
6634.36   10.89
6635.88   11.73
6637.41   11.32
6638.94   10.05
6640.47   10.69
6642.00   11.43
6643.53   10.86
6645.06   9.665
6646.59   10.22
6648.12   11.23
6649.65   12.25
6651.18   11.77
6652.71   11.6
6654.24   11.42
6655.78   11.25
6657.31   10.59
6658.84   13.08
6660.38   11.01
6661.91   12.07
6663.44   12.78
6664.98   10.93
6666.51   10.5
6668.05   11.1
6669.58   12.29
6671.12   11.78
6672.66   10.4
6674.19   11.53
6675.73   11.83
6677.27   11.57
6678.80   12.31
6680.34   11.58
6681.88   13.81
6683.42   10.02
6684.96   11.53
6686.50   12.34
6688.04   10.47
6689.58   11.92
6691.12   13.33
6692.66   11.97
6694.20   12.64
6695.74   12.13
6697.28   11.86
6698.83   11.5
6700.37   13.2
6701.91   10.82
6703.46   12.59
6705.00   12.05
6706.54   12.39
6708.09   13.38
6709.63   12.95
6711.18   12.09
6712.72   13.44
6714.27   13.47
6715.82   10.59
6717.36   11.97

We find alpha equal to 2.28 Angstrom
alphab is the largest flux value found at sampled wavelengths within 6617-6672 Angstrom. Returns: 14.49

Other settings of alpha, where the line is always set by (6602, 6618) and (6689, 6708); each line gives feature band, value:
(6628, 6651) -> 1.3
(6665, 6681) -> 0.8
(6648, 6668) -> 0.6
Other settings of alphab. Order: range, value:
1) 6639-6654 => 12.25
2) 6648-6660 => 13.08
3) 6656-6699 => 13.81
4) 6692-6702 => 13.2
